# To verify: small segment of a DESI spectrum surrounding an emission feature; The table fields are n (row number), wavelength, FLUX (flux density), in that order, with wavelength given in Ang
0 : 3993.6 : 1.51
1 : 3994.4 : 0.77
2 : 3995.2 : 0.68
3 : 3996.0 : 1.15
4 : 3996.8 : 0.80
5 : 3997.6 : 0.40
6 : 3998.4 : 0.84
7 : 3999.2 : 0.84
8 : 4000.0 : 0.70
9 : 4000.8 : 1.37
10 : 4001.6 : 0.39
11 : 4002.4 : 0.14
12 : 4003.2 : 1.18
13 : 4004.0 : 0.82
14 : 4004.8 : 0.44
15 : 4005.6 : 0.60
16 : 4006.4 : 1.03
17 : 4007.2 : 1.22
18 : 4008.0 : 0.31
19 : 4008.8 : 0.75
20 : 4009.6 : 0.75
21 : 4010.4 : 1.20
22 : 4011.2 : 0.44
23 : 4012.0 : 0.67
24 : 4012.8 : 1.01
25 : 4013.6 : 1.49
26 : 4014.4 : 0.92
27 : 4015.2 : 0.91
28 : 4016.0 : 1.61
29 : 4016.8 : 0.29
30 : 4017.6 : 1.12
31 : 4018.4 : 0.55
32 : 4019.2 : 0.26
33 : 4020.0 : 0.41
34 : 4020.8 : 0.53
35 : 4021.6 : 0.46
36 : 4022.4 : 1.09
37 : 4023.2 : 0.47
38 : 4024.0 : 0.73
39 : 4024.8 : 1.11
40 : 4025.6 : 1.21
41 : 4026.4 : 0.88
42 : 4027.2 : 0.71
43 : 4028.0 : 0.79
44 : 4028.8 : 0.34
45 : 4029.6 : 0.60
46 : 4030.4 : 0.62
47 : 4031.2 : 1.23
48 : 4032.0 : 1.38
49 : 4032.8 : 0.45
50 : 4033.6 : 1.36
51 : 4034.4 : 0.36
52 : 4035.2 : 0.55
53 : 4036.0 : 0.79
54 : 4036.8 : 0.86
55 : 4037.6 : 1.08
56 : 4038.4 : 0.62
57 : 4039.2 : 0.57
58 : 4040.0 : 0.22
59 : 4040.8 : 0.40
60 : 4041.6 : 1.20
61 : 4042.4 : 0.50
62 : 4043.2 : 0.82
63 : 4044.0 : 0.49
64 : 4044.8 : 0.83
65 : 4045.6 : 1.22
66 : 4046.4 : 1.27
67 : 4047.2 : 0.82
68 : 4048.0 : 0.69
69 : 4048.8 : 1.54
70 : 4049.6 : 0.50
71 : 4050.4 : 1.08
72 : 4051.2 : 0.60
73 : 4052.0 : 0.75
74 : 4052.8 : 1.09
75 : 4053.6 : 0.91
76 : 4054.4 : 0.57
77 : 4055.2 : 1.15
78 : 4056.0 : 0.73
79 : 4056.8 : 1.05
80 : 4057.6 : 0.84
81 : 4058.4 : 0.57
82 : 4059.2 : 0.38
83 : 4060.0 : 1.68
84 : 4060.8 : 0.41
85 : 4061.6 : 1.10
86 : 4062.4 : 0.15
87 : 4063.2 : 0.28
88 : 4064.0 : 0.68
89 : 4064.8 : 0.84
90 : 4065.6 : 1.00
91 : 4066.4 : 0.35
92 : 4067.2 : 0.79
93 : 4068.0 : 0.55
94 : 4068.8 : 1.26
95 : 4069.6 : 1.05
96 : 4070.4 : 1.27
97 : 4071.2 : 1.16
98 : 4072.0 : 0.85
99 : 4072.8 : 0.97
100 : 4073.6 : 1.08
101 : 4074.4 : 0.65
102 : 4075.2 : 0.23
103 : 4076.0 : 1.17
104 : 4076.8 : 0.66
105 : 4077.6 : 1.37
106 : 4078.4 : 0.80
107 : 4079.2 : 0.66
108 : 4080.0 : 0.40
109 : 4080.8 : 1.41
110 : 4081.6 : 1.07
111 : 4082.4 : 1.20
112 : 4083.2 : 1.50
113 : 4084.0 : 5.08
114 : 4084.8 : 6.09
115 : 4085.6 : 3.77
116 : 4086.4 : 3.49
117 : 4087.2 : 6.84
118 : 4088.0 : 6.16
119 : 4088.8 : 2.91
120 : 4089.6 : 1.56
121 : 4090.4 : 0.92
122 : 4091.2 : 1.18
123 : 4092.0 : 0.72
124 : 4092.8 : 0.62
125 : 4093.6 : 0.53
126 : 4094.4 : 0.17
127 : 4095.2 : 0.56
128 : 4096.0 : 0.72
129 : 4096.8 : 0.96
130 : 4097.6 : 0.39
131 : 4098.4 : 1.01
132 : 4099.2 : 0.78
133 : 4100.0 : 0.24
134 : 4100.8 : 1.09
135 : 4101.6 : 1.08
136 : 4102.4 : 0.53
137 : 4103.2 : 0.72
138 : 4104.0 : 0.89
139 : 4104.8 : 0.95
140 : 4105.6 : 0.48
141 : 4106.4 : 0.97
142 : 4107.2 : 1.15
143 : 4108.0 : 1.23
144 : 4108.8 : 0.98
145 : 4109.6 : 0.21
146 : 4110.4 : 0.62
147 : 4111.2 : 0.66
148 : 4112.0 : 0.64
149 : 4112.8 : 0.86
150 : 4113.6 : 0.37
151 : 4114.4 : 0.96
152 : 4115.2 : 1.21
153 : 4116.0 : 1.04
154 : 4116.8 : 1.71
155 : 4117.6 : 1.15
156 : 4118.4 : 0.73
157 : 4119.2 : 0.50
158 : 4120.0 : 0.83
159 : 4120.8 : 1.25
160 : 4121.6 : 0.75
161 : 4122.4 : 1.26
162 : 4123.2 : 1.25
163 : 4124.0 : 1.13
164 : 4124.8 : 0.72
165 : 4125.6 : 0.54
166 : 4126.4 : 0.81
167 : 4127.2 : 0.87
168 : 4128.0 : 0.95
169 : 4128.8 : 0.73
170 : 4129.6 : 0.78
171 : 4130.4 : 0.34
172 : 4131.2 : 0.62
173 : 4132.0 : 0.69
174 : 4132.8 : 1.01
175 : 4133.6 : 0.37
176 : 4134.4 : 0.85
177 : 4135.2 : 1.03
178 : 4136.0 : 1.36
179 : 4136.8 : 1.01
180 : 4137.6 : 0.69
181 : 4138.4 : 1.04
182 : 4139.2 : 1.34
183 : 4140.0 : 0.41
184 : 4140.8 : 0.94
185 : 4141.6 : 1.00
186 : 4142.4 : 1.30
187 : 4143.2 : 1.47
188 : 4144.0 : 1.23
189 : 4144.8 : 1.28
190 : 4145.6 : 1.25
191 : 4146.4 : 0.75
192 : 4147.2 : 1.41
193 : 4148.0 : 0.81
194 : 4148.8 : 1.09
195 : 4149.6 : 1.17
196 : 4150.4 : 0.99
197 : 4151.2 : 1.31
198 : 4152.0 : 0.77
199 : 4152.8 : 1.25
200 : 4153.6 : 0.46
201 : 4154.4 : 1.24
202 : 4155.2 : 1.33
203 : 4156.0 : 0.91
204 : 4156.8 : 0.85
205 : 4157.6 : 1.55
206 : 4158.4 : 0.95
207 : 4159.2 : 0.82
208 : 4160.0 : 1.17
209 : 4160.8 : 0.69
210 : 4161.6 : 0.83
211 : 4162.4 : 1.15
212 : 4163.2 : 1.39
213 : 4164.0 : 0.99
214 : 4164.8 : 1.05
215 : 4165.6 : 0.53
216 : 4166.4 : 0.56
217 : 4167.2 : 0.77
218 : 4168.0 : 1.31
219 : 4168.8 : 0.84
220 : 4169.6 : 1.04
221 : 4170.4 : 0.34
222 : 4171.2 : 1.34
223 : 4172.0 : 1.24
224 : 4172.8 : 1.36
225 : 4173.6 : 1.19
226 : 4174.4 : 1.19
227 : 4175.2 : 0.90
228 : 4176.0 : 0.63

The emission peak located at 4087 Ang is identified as [O II] 3727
